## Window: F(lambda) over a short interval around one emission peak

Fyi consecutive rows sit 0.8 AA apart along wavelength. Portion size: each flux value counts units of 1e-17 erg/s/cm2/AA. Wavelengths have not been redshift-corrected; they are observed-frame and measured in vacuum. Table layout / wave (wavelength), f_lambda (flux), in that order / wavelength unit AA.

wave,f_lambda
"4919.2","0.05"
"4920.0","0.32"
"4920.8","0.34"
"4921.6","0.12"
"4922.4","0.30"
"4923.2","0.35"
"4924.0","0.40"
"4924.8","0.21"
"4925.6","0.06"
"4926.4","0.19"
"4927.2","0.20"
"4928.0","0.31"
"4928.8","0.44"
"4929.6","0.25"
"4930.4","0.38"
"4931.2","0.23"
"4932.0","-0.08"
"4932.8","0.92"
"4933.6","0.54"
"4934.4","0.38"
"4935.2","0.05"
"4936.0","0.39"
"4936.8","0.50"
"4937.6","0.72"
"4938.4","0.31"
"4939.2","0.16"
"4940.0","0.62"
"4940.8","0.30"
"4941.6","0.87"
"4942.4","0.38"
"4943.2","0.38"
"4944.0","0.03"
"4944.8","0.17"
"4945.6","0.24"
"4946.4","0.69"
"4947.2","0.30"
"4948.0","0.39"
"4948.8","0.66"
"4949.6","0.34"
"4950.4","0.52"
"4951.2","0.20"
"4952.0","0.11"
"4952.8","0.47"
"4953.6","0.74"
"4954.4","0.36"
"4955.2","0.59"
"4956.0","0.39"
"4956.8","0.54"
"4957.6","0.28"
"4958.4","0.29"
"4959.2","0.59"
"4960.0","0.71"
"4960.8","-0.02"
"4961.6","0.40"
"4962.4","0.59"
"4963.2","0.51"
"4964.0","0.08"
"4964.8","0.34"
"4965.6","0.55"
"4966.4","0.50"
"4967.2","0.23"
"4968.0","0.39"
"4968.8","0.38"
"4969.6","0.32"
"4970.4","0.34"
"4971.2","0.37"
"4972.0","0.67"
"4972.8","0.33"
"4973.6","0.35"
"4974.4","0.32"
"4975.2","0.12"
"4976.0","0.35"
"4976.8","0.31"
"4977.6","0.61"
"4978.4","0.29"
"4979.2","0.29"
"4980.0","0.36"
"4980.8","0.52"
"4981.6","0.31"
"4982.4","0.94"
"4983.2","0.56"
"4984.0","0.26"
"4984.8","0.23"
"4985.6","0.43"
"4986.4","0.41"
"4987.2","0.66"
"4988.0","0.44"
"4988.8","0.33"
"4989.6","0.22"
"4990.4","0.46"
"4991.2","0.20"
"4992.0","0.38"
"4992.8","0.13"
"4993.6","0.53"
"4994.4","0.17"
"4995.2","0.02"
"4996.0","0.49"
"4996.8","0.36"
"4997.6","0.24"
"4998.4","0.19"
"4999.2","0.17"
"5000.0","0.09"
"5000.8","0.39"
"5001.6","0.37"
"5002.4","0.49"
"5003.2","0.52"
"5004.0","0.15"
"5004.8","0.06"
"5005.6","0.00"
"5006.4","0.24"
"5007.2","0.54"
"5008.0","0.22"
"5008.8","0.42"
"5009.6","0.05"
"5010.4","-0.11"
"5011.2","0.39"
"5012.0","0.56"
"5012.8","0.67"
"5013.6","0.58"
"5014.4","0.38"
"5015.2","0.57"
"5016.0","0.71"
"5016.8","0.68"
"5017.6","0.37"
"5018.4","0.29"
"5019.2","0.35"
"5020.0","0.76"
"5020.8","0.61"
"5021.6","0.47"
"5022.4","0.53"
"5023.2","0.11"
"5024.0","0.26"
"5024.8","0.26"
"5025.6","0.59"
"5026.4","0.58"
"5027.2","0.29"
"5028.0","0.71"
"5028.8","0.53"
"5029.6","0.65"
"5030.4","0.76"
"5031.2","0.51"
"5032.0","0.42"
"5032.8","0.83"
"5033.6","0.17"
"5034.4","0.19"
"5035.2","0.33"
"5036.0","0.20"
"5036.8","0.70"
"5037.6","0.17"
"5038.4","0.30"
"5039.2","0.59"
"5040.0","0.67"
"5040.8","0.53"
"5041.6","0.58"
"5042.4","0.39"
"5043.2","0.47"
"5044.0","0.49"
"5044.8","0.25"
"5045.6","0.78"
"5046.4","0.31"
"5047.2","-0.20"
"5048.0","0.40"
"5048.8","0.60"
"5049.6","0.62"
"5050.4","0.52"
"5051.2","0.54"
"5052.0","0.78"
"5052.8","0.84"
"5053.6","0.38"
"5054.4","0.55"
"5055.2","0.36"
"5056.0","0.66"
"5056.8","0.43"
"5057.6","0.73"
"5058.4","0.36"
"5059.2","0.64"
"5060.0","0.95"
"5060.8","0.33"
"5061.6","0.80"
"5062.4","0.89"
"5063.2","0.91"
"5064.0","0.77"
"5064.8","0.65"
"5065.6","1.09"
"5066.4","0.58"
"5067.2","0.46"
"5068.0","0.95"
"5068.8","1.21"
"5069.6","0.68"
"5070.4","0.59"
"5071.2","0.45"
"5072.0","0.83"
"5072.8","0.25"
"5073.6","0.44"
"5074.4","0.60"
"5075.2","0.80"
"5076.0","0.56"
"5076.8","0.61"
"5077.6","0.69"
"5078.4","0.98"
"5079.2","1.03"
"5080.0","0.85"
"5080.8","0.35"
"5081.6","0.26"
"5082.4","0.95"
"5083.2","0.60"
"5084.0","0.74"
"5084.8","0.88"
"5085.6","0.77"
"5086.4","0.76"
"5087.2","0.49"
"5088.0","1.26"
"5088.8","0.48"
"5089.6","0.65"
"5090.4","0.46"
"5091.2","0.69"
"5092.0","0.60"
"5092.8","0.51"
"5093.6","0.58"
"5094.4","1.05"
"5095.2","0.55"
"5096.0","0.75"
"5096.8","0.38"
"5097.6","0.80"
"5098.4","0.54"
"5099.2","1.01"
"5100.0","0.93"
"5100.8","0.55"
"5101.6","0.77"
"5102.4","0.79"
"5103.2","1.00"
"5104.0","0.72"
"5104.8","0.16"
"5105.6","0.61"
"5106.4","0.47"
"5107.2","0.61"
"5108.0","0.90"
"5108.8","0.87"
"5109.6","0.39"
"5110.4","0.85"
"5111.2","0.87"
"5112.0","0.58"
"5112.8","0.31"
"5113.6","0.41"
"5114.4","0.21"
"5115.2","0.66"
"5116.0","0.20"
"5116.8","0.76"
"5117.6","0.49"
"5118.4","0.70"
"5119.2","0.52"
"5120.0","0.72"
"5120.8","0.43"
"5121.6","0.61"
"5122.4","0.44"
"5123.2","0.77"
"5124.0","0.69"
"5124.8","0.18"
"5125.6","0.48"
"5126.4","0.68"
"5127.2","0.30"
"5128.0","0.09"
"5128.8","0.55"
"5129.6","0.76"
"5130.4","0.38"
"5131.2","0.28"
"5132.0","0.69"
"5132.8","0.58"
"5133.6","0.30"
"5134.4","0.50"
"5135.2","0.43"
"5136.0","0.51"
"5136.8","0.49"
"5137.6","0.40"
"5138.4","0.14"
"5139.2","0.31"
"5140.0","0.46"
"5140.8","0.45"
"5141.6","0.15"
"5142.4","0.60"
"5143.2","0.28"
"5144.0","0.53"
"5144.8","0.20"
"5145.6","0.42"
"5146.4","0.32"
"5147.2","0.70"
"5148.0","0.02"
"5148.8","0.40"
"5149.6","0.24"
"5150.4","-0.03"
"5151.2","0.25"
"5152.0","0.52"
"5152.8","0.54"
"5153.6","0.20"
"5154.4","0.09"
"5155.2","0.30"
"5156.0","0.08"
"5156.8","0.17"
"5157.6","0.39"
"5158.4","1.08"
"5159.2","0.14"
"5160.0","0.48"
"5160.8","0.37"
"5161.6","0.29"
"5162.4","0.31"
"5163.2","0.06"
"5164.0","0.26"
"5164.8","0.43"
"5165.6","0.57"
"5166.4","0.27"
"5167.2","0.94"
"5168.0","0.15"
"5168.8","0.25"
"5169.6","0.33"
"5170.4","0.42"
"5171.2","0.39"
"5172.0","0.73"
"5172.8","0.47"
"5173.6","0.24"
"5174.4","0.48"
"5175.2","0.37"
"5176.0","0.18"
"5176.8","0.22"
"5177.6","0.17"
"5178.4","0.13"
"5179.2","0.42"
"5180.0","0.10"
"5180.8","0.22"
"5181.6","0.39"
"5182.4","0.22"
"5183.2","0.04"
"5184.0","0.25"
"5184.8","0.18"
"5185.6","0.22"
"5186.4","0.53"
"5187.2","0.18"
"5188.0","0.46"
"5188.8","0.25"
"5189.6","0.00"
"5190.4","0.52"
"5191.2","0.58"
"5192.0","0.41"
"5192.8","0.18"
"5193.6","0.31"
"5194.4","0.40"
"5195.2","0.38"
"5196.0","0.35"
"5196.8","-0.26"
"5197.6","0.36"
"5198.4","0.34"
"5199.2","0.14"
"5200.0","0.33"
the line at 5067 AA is C III] 1909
